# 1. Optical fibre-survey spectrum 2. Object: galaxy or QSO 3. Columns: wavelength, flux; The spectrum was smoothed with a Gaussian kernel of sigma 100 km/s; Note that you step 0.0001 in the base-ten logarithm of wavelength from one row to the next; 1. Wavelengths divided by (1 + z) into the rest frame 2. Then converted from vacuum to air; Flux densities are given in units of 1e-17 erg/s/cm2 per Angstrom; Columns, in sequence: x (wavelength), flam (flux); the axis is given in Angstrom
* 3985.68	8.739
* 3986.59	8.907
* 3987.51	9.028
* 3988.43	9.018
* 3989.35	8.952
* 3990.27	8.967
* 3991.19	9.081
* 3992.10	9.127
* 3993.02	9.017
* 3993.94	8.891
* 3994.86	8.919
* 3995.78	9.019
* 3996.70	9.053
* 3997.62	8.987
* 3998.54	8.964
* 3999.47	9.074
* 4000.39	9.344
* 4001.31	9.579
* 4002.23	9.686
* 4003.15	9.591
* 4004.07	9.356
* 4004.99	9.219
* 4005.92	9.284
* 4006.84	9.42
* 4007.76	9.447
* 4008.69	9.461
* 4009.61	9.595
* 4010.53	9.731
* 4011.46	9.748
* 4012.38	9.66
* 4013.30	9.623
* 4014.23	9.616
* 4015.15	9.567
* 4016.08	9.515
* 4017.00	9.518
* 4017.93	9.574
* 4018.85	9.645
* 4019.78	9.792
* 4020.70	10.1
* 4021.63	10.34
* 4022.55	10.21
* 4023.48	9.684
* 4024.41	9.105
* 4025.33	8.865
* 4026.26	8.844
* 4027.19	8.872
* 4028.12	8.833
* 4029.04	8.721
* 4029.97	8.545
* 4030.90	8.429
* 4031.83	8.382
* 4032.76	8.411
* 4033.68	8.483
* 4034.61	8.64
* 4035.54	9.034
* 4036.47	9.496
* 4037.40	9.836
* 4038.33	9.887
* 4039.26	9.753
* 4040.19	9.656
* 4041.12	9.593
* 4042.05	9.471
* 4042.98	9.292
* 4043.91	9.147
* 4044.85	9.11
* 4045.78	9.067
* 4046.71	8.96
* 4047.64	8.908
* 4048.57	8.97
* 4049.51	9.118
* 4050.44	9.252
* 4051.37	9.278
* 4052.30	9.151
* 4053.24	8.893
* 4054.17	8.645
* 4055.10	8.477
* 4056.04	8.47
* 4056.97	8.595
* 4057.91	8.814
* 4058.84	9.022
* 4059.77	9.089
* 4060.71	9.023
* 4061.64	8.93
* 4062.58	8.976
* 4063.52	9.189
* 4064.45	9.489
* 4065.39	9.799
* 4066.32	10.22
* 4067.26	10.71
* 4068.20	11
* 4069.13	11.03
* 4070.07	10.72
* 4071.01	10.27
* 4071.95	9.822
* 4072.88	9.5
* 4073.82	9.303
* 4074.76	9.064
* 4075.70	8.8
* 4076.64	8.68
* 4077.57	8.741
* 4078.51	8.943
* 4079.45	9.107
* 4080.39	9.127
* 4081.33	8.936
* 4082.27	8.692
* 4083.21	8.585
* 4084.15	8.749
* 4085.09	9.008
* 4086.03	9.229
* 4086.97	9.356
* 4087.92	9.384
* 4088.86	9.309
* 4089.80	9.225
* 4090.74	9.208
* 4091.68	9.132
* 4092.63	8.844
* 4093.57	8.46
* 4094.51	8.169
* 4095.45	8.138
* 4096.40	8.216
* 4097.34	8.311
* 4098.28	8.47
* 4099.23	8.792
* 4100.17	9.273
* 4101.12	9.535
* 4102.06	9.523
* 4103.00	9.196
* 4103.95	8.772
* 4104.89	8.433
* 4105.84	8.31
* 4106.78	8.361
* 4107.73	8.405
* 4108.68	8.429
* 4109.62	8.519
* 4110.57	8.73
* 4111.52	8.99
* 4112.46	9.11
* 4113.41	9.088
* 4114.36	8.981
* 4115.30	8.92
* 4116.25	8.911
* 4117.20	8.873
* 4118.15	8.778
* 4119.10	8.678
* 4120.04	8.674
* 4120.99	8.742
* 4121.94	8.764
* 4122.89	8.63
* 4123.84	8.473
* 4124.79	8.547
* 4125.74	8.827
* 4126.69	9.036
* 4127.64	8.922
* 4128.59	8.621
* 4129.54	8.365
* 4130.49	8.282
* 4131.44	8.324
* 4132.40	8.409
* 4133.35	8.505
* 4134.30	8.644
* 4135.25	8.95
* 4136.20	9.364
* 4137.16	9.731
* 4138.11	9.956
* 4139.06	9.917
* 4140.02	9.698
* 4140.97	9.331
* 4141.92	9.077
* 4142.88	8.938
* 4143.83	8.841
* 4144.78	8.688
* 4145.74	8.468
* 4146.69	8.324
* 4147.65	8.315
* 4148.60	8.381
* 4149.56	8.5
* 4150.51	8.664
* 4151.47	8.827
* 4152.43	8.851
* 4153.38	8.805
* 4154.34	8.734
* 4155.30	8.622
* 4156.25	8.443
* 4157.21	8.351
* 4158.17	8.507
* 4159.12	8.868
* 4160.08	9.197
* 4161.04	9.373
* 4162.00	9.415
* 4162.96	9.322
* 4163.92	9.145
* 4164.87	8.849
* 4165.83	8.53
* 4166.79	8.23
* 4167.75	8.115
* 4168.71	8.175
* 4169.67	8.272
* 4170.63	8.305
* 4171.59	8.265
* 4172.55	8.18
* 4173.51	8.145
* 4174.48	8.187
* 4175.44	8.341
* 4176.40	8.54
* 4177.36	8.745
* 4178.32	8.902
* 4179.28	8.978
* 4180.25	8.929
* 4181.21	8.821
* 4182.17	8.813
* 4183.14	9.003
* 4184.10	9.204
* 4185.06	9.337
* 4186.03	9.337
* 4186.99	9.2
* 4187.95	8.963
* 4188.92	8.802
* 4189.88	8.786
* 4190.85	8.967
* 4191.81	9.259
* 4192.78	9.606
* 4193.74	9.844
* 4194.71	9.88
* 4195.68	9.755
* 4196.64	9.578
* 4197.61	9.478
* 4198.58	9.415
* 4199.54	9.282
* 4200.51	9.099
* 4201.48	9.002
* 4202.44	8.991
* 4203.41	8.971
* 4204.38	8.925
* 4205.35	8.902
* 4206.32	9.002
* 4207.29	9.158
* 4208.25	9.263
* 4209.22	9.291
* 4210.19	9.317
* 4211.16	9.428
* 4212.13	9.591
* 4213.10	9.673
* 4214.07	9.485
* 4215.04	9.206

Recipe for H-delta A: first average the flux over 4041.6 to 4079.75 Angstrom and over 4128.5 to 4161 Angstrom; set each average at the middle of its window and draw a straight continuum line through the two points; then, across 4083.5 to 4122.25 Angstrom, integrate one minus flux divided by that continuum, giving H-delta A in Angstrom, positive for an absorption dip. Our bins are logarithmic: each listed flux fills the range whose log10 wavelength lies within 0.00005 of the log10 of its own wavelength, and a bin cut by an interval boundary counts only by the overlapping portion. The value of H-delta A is 1.0 Angstrom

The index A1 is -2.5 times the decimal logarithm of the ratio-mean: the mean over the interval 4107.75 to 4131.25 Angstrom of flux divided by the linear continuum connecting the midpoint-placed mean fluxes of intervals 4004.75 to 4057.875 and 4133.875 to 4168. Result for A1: 0.03 mag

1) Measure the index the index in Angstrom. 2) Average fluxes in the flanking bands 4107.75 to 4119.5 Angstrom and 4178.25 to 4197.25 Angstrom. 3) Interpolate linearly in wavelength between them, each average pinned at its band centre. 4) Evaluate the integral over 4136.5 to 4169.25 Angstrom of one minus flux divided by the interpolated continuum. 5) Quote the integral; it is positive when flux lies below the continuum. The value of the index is 0.6 Angstrom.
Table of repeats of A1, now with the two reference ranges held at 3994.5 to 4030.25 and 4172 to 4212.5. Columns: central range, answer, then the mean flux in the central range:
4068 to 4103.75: 0.015 mag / 9.14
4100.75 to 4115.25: 0.047 mag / 8.83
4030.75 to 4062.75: 0.034 mag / 9.04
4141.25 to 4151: 0.064 mag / 8.64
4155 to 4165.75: 0.026 mag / 8.91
